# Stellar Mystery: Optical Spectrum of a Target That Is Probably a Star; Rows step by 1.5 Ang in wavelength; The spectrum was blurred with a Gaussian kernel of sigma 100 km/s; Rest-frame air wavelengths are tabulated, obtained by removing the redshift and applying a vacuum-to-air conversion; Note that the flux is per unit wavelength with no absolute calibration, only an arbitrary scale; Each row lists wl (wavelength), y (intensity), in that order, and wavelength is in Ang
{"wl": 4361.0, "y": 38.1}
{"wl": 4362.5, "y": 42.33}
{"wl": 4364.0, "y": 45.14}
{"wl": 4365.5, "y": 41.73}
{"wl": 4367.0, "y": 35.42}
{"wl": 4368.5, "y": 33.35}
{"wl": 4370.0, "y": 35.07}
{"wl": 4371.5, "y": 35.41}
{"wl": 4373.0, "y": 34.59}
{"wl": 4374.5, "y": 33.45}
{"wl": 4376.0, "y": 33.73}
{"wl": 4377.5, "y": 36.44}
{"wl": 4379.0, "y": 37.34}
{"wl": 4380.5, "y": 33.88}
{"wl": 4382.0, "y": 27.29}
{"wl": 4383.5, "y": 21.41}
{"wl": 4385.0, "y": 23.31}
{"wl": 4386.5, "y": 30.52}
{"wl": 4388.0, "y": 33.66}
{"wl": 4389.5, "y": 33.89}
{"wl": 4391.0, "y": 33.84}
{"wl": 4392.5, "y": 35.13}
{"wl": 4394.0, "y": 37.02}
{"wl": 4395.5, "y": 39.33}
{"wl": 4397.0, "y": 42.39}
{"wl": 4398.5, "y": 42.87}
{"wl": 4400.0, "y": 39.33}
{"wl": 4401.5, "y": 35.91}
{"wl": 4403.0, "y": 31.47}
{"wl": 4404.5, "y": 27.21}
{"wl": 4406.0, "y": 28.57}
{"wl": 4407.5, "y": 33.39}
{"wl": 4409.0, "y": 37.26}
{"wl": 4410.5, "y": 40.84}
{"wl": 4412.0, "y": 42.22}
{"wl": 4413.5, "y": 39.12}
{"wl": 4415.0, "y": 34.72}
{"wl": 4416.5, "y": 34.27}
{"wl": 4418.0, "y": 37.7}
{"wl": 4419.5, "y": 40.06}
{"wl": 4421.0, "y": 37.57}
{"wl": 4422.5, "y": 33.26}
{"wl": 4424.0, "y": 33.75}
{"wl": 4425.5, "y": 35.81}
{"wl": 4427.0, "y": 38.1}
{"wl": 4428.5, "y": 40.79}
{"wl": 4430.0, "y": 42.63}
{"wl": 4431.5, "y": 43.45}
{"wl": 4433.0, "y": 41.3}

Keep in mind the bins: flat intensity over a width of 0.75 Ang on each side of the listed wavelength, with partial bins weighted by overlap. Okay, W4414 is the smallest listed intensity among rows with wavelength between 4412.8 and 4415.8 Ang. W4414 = 34.72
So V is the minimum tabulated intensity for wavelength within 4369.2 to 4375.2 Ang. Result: 33.45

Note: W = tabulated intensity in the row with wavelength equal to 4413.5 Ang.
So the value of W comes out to 39.12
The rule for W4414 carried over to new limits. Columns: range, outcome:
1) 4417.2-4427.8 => 33.26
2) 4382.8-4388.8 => 21.41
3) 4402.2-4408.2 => 27.21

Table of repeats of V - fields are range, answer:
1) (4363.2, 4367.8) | 35.42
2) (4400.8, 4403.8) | 31.47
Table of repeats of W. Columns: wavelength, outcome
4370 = 35.07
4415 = 34.72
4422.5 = 33.26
